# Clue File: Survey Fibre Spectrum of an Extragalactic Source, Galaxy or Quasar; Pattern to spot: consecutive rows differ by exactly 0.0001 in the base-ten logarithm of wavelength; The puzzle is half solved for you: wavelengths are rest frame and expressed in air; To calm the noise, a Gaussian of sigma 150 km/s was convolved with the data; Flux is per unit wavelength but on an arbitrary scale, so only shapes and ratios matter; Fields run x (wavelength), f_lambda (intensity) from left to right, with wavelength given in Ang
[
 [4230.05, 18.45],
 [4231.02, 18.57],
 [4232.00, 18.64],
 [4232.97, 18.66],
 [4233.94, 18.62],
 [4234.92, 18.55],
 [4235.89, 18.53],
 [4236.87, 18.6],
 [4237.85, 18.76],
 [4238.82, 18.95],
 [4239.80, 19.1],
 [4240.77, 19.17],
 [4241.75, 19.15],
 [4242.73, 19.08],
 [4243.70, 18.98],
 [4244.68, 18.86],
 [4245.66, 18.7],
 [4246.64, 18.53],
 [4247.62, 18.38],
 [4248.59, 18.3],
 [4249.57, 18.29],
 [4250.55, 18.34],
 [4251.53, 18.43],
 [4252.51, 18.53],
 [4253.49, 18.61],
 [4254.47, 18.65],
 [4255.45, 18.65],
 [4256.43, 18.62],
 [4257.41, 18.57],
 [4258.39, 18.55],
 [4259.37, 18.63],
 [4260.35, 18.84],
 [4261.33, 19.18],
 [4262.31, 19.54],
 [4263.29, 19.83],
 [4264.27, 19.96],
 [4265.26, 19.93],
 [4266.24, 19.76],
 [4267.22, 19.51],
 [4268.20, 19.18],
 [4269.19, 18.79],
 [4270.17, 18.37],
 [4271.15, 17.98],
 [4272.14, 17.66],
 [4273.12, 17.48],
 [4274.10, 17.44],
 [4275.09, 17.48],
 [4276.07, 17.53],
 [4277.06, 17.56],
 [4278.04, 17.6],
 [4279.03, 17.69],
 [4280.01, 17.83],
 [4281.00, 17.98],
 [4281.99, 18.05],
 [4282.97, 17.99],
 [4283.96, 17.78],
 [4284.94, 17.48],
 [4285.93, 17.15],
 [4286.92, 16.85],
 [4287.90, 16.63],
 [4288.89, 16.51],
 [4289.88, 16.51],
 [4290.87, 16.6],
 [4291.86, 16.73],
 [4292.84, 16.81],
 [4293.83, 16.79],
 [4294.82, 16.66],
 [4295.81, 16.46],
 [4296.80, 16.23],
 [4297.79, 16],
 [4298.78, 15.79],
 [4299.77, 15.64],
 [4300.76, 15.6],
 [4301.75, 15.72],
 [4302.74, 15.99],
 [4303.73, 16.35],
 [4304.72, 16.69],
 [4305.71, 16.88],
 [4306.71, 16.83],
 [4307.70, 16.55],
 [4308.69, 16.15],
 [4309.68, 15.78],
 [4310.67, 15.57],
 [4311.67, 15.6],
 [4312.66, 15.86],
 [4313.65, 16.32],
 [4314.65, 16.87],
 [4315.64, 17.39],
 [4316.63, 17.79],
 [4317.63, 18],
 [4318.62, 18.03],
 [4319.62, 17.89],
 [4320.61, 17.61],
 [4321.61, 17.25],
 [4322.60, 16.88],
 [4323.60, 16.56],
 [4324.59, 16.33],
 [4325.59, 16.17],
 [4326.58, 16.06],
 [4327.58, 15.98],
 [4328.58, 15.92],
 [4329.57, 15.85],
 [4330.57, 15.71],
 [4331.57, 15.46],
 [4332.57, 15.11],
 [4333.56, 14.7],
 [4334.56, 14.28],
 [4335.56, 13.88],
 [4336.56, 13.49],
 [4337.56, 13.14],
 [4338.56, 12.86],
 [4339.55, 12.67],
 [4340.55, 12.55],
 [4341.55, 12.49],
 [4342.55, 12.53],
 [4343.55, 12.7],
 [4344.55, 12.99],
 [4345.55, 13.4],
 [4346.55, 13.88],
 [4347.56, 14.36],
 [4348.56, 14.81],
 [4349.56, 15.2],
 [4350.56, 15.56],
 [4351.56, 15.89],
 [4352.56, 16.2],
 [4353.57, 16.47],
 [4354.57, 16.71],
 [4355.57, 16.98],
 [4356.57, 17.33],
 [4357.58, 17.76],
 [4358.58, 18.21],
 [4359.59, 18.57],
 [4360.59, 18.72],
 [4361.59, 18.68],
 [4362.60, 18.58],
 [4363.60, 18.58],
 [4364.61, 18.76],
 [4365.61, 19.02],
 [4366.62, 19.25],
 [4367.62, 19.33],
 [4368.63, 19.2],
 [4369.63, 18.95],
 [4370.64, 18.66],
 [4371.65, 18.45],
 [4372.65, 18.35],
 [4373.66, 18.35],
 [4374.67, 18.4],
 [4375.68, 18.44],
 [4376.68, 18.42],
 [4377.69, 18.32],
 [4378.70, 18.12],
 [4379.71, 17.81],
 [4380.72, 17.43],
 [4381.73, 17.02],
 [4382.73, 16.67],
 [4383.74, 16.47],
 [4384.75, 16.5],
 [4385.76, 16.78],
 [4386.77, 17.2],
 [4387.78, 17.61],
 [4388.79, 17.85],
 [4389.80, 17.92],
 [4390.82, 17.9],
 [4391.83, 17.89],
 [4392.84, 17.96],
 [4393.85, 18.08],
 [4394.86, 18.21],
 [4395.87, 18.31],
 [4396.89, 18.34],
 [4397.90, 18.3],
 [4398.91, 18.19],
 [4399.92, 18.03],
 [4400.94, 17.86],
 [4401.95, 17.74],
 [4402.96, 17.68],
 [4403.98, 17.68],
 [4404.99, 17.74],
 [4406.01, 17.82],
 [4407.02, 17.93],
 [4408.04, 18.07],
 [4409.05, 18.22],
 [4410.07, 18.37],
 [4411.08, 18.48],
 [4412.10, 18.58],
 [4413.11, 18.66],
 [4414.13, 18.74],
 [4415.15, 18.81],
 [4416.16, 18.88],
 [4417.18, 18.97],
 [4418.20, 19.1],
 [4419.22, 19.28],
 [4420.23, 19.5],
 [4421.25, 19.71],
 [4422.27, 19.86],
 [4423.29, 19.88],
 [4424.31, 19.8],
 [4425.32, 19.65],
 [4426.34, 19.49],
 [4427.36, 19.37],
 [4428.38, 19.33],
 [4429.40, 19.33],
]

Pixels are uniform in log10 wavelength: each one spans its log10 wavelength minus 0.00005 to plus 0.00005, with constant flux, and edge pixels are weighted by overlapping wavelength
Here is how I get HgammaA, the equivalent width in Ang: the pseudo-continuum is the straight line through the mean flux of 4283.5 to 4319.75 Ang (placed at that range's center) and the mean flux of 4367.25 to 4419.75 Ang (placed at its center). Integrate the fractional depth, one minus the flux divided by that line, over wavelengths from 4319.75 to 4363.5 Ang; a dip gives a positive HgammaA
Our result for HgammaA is 4.3 Ang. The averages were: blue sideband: 16.6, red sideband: 18.1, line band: 15.6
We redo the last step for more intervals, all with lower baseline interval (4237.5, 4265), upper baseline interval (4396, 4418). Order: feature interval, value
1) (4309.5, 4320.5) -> 1.0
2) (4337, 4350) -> 3.6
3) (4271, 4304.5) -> 3.2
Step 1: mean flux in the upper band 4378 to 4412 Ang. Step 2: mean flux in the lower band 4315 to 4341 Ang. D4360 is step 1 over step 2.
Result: 1.1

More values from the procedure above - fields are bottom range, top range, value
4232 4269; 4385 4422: 0.97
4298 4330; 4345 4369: 1.04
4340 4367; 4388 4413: 1.12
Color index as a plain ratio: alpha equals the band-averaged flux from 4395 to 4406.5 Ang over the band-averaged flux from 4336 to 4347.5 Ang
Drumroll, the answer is 1.4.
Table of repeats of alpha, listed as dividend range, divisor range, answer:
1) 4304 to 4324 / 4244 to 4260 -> 0.91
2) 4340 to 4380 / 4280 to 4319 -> 1.01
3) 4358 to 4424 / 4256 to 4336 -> 1.07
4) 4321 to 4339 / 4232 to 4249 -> 0.82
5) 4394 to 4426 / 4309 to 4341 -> 1.18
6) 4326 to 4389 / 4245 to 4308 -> 0.93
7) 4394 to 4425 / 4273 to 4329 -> 1.11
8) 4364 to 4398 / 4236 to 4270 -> 0.96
